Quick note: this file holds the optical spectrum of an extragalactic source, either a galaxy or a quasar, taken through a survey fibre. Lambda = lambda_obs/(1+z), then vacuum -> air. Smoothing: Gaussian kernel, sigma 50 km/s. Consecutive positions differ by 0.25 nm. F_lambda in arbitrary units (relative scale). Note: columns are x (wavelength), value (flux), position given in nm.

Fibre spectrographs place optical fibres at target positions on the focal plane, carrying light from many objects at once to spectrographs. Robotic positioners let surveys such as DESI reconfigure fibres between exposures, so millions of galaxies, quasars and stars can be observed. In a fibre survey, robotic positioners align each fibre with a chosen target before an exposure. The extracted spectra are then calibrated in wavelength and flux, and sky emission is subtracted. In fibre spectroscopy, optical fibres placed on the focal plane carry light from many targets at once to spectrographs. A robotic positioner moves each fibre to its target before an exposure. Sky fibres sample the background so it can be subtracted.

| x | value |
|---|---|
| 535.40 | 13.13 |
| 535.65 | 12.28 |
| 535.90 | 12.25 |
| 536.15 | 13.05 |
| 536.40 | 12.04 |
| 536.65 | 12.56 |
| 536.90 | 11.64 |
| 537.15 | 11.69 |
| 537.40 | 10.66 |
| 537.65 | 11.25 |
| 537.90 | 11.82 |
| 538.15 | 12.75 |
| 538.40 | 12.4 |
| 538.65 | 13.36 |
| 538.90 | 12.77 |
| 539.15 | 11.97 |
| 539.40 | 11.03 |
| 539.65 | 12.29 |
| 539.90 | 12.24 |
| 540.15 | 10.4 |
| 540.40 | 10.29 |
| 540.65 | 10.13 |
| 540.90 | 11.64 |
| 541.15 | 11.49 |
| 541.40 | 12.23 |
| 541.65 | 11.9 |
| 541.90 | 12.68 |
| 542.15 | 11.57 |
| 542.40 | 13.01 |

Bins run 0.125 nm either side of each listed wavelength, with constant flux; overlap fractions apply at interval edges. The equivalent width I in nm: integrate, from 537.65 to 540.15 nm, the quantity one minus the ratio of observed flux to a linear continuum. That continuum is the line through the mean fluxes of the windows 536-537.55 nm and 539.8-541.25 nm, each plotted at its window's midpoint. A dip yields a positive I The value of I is -0.162 nm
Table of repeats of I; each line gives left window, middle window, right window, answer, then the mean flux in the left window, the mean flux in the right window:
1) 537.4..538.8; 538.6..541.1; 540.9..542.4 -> 0.11 nm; 12.2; 12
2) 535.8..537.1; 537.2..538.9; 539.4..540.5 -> -0.04 nm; 12.3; 11.3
